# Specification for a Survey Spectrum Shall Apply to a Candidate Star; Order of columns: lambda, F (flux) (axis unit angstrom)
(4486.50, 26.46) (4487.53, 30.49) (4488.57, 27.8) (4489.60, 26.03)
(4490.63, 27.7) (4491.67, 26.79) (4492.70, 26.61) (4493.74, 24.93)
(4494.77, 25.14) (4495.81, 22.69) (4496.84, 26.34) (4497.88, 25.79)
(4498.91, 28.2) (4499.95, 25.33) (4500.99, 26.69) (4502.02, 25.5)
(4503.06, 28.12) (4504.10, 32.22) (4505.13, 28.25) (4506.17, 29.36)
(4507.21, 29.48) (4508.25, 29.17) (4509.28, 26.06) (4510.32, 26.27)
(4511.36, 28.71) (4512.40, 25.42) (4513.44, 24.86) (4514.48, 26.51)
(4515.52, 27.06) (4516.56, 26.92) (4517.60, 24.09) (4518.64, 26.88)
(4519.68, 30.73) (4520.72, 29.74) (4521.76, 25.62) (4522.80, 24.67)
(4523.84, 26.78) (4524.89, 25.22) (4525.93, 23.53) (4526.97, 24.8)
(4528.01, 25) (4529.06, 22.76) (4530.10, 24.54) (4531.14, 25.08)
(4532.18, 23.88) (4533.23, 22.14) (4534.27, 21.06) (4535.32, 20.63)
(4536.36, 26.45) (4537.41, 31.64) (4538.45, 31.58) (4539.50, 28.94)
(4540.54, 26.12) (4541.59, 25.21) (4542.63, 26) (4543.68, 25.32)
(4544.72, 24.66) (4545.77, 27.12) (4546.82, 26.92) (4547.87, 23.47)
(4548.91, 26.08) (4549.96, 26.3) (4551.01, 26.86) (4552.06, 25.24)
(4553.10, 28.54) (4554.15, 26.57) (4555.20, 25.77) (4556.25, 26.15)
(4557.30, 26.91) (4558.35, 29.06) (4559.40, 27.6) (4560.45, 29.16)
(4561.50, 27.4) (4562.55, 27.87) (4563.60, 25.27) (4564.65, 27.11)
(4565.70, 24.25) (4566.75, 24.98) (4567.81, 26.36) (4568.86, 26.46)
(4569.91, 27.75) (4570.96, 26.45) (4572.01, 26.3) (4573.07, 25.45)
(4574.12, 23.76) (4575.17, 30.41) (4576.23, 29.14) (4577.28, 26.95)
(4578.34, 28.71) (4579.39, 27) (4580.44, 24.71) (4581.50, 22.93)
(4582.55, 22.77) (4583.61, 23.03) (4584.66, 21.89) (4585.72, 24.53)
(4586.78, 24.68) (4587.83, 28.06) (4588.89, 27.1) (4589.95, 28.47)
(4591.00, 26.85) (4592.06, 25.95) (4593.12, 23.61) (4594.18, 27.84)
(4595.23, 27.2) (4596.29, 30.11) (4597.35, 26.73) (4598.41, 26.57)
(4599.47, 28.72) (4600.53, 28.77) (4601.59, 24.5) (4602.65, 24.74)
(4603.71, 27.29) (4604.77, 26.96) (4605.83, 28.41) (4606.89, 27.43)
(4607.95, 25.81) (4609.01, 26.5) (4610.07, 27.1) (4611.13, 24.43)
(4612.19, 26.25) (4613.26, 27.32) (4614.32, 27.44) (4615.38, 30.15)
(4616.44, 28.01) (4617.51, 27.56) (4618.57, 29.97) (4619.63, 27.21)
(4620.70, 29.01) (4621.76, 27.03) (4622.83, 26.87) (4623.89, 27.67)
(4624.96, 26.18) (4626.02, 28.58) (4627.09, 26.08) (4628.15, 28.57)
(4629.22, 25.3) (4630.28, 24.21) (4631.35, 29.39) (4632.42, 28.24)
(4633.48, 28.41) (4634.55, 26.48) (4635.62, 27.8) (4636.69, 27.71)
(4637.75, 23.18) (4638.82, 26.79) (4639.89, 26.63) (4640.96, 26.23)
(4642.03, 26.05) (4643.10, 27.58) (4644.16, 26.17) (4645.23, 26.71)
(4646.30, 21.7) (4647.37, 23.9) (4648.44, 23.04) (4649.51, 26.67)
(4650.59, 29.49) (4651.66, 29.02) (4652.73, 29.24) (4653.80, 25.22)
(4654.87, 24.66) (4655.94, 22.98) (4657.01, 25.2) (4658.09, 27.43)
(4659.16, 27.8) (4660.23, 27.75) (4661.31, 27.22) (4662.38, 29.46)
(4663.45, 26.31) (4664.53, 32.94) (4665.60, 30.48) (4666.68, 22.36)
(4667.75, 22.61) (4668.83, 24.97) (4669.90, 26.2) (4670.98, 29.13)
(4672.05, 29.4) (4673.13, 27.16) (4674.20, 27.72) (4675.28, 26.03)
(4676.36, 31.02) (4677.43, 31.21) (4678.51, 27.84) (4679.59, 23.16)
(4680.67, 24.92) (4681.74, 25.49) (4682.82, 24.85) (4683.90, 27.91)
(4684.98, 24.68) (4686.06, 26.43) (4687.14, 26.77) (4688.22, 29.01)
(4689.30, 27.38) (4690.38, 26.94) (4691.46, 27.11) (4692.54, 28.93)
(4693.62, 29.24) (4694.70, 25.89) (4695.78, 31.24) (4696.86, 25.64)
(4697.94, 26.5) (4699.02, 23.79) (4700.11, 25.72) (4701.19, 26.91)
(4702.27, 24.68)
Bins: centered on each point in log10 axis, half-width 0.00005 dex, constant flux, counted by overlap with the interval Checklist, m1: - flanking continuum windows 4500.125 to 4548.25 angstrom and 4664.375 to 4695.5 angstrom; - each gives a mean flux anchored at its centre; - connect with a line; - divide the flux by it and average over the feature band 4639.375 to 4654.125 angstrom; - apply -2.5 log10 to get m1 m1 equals 0.03 mag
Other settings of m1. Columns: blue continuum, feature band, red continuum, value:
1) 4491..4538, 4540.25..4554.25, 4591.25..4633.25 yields 0.021 mag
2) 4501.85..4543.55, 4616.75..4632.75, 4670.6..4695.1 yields -0.018 mag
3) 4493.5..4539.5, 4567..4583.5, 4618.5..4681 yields 0.014 mag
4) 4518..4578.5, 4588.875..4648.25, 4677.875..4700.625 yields -0.018 mag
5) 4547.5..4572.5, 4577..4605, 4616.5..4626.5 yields 0.043 mag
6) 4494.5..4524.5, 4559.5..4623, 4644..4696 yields 0.010 mag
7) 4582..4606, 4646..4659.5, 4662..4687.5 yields 0.037 mag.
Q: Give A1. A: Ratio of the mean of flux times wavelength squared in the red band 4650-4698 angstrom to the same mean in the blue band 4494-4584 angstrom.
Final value 1.1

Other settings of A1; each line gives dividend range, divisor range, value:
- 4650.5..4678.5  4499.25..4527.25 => 1.08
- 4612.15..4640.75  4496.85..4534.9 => 1.09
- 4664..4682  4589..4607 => 1.04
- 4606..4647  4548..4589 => 1.05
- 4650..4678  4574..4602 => 1.07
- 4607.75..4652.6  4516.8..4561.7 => 1.07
